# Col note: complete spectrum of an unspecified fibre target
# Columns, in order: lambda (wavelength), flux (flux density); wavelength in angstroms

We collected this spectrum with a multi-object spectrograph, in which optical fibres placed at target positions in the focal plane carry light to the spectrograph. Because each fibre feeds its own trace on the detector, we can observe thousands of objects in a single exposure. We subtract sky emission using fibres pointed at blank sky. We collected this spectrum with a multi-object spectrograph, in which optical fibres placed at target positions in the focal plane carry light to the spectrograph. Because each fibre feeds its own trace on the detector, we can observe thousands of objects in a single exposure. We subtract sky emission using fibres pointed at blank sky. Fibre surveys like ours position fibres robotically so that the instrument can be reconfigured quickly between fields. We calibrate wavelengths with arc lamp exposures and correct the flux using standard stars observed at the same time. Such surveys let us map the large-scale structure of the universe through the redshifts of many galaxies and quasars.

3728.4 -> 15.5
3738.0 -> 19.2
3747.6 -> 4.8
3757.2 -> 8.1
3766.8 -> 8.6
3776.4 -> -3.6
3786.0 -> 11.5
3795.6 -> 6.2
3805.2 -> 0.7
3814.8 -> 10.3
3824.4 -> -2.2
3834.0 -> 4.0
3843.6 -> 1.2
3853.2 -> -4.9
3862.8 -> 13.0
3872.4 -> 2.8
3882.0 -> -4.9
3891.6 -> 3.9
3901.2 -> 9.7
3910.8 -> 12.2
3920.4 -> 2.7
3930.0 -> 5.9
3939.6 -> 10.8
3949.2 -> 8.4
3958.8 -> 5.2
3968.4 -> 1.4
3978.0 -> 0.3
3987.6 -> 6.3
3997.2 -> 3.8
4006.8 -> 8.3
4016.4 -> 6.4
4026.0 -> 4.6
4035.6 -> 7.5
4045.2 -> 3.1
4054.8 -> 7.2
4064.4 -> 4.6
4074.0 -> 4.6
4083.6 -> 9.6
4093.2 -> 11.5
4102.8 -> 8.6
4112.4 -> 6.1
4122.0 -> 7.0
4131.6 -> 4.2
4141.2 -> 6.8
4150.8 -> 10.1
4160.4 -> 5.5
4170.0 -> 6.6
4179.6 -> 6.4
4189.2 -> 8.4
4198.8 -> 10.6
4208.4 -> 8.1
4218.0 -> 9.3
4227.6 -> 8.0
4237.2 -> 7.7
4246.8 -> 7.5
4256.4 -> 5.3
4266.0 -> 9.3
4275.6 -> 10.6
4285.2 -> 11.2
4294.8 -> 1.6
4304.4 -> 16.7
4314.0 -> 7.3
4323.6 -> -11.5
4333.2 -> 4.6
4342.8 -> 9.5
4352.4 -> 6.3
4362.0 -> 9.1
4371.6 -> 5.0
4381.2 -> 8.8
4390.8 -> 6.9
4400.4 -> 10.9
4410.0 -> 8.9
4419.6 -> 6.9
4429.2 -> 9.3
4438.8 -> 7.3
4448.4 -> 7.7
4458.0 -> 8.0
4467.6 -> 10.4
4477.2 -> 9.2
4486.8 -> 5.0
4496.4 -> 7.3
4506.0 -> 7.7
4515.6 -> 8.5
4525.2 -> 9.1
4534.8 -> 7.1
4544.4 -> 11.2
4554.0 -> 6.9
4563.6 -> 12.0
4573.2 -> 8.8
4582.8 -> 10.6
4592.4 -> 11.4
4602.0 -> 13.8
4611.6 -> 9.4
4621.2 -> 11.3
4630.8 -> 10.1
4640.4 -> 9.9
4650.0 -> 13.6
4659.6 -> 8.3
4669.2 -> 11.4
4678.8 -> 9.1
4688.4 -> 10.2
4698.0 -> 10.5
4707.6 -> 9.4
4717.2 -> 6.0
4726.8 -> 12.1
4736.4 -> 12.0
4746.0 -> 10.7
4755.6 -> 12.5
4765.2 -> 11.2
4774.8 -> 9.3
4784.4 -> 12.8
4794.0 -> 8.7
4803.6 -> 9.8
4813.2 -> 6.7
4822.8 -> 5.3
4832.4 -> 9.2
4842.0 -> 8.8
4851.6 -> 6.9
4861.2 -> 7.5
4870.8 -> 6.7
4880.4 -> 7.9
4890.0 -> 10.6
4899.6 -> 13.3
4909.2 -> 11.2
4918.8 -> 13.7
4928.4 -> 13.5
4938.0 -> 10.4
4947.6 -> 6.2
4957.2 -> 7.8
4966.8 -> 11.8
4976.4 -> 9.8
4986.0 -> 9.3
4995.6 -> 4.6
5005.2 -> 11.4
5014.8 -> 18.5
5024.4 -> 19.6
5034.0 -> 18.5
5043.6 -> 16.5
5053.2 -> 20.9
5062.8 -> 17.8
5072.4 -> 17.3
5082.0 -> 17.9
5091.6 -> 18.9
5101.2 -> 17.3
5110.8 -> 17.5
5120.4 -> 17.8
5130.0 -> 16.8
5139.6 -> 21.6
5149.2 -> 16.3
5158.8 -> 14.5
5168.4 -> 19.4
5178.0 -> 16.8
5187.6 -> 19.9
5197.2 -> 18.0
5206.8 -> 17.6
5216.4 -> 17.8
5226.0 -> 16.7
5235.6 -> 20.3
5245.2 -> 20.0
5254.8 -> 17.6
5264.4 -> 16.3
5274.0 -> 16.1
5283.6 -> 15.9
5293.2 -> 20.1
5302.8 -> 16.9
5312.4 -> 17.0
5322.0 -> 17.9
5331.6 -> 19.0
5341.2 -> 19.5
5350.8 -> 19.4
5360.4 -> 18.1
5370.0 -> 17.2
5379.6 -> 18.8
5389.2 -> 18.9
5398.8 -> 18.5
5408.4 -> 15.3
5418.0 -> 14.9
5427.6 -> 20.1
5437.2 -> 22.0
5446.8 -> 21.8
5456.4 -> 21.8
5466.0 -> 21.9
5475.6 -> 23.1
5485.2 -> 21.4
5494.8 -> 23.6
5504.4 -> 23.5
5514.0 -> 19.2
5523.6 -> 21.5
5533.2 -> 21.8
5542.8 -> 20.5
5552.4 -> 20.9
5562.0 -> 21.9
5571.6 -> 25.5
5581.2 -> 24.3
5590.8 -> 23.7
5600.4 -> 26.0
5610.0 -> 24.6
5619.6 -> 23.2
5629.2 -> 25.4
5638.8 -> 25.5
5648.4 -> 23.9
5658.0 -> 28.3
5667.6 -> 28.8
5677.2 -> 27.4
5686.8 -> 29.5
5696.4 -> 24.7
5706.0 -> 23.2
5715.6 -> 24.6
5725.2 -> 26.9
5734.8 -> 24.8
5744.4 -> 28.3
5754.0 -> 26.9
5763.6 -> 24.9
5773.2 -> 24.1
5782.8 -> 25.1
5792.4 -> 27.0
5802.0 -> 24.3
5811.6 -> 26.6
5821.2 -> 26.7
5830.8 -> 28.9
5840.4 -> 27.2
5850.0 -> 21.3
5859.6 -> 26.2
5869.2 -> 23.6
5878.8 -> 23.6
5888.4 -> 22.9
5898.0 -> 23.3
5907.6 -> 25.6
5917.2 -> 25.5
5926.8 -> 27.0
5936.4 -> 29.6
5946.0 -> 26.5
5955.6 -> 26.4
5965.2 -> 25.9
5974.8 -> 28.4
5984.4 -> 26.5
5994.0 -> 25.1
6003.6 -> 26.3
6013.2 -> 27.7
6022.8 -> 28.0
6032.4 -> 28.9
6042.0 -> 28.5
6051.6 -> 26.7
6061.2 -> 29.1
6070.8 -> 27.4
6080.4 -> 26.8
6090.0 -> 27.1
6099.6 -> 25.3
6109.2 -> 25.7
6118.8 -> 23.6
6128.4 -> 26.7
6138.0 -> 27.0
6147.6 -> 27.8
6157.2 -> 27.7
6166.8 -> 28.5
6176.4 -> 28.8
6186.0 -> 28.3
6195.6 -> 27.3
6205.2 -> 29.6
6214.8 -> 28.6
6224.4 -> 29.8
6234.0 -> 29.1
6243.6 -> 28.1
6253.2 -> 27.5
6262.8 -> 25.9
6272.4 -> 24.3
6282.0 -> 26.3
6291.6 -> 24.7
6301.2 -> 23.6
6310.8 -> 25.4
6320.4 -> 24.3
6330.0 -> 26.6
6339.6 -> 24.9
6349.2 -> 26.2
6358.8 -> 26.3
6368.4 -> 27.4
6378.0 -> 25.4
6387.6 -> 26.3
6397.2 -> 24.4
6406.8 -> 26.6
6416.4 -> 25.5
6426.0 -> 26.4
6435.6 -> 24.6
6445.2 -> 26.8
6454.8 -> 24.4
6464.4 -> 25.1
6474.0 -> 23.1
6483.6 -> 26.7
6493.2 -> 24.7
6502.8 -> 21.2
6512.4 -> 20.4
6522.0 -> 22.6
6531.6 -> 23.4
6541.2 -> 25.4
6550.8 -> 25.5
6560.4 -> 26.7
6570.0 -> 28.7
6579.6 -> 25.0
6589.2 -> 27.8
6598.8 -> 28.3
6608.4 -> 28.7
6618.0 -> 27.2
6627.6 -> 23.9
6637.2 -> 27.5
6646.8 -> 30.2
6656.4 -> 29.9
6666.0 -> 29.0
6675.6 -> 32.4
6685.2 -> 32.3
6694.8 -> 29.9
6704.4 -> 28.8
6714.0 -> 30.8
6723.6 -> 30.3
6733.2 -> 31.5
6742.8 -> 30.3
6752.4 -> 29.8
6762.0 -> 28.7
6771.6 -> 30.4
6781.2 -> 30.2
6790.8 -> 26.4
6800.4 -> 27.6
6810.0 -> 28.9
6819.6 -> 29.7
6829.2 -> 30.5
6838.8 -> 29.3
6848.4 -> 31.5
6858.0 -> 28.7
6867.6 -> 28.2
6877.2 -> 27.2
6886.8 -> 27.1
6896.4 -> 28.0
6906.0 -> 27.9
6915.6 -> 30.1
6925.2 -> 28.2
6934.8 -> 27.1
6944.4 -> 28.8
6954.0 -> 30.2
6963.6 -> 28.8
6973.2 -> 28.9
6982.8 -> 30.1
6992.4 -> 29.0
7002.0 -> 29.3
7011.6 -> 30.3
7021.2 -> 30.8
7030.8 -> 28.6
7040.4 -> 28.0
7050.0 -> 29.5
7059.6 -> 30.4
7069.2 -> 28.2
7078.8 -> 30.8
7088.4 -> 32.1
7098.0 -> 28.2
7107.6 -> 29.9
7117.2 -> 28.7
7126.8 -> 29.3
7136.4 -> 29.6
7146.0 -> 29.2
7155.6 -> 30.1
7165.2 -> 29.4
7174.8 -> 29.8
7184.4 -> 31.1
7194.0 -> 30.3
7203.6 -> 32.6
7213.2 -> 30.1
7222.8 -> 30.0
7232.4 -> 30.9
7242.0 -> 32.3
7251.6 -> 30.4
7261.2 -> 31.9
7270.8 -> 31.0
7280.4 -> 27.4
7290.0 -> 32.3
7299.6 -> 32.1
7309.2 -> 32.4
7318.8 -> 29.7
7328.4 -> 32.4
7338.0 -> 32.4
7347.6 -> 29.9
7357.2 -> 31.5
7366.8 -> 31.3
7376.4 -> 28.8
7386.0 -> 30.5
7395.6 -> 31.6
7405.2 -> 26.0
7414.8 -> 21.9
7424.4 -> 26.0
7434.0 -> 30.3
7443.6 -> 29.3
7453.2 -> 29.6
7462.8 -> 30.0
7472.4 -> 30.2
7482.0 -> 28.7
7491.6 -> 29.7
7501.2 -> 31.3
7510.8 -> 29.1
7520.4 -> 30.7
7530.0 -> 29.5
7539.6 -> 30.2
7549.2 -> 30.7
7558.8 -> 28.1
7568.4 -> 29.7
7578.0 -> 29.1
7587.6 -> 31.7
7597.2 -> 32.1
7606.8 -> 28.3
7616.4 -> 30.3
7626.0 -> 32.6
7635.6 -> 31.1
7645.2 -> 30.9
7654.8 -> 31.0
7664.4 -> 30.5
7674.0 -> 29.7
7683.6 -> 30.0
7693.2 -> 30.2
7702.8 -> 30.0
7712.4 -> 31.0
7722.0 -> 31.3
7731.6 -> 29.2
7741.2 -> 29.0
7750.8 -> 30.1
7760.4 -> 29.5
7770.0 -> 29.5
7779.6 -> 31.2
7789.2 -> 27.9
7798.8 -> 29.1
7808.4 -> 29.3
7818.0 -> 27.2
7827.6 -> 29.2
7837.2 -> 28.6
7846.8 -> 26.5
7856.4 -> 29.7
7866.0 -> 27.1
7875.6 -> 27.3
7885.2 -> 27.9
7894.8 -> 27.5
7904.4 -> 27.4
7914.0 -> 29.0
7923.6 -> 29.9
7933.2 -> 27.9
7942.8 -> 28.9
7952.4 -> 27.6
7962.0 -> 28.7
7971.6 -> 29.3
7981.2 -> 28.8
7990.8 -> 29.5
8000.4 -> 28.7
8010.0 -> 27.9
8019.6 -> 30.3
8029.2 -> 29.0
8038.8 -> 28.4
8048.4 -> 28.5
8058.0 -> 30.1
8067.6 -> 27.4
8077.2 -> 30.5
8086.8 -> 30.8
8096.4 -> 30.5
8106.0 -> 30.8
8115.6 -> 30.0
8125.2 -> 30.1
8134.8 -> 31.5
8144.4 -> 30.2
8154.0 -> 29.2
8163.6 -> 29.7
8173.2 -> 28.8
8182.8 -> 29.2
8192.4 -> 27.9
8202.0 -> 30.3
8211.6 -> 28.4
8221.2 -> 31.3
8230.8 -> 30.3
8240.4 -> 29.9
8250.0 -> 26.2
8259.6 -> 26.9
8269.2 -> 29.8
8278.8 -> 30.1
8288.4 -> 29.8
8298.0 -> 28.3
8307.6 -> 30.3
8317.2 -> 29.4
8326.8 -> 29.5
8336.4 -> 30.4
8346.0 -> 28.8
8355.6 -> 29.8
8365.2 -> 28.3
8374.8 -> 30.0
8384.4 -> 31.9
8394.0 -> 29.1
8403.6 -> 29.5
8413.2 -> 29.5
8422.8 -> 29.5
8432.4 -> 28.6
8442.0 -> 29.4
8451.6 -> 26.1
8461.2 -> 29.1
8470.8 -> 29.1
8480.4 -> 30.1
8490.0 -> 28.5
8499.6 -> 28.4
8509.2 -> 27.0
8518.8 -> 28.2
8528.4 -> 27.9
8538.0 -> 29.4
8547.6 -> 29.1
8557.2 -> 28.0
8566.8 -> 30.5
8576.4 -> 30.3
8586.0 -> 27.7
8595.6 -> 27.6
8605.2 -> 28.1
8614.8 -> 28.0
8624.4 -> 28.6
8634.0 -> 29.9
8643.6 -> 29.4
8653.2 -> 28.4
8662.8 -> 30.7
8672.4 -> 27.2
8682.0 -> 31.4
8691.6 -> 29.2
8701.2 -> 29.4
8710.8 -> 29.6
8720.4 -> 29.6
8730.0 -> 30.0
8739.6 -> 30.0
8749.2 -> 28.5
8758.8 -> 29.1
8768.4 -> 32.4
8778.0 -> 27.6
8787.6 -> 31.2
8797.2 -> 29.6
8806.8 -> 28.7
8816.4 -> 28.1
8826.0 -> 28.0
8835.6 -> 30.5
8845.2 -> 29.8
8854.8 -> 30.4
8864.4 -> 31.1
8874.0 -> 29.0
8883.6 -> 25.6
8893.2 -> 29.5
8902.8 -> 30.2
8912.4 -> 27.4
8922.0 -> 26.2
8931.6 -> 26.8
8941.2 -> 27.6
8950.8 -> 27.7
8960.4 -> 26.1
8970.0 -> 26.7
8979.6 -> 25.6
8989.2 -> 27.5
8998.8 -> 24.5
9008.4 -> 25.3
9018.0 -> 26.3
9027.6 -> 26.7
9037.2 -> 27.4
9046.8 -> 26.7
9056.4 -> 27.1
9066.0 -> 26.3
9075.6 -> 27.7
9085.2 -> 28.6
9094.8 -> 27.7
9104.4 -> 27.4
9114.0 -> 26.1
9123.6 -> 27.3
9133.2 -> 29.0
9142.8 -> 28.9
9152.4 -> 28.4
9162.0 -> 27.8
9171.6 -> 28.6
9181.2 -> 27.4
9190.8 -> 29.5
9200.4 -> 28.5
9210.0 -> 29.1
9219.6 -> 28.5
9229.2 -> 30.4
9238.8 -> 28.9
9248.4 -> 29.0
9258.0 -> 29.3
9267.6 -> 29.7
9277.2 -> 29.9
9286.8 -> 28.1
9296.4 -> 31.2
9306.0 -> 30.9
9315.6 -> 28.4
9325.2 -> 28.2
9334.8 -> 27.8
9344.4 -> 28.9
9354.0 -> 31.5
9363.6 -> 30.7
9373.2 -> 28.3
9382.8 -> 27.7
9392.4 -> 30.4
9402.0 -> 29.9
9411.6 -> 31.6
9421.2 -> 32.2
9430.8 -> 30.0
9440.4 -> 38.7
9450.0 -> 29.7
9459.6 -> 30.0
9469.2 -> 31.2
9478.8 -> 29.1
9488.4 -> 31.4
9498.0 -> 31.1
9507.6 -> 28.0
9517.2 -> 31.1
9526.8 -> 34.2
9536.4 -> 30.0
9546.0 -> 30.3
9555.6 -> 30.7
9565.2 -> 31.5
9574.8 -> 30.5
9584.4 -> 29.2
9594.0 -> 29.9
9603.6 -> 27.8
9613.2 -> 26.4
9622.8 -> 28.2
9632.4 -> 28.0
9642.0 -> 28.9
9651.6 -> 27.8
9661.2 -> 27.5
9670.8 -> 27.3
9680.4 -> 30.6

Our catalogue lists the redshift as 0.26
